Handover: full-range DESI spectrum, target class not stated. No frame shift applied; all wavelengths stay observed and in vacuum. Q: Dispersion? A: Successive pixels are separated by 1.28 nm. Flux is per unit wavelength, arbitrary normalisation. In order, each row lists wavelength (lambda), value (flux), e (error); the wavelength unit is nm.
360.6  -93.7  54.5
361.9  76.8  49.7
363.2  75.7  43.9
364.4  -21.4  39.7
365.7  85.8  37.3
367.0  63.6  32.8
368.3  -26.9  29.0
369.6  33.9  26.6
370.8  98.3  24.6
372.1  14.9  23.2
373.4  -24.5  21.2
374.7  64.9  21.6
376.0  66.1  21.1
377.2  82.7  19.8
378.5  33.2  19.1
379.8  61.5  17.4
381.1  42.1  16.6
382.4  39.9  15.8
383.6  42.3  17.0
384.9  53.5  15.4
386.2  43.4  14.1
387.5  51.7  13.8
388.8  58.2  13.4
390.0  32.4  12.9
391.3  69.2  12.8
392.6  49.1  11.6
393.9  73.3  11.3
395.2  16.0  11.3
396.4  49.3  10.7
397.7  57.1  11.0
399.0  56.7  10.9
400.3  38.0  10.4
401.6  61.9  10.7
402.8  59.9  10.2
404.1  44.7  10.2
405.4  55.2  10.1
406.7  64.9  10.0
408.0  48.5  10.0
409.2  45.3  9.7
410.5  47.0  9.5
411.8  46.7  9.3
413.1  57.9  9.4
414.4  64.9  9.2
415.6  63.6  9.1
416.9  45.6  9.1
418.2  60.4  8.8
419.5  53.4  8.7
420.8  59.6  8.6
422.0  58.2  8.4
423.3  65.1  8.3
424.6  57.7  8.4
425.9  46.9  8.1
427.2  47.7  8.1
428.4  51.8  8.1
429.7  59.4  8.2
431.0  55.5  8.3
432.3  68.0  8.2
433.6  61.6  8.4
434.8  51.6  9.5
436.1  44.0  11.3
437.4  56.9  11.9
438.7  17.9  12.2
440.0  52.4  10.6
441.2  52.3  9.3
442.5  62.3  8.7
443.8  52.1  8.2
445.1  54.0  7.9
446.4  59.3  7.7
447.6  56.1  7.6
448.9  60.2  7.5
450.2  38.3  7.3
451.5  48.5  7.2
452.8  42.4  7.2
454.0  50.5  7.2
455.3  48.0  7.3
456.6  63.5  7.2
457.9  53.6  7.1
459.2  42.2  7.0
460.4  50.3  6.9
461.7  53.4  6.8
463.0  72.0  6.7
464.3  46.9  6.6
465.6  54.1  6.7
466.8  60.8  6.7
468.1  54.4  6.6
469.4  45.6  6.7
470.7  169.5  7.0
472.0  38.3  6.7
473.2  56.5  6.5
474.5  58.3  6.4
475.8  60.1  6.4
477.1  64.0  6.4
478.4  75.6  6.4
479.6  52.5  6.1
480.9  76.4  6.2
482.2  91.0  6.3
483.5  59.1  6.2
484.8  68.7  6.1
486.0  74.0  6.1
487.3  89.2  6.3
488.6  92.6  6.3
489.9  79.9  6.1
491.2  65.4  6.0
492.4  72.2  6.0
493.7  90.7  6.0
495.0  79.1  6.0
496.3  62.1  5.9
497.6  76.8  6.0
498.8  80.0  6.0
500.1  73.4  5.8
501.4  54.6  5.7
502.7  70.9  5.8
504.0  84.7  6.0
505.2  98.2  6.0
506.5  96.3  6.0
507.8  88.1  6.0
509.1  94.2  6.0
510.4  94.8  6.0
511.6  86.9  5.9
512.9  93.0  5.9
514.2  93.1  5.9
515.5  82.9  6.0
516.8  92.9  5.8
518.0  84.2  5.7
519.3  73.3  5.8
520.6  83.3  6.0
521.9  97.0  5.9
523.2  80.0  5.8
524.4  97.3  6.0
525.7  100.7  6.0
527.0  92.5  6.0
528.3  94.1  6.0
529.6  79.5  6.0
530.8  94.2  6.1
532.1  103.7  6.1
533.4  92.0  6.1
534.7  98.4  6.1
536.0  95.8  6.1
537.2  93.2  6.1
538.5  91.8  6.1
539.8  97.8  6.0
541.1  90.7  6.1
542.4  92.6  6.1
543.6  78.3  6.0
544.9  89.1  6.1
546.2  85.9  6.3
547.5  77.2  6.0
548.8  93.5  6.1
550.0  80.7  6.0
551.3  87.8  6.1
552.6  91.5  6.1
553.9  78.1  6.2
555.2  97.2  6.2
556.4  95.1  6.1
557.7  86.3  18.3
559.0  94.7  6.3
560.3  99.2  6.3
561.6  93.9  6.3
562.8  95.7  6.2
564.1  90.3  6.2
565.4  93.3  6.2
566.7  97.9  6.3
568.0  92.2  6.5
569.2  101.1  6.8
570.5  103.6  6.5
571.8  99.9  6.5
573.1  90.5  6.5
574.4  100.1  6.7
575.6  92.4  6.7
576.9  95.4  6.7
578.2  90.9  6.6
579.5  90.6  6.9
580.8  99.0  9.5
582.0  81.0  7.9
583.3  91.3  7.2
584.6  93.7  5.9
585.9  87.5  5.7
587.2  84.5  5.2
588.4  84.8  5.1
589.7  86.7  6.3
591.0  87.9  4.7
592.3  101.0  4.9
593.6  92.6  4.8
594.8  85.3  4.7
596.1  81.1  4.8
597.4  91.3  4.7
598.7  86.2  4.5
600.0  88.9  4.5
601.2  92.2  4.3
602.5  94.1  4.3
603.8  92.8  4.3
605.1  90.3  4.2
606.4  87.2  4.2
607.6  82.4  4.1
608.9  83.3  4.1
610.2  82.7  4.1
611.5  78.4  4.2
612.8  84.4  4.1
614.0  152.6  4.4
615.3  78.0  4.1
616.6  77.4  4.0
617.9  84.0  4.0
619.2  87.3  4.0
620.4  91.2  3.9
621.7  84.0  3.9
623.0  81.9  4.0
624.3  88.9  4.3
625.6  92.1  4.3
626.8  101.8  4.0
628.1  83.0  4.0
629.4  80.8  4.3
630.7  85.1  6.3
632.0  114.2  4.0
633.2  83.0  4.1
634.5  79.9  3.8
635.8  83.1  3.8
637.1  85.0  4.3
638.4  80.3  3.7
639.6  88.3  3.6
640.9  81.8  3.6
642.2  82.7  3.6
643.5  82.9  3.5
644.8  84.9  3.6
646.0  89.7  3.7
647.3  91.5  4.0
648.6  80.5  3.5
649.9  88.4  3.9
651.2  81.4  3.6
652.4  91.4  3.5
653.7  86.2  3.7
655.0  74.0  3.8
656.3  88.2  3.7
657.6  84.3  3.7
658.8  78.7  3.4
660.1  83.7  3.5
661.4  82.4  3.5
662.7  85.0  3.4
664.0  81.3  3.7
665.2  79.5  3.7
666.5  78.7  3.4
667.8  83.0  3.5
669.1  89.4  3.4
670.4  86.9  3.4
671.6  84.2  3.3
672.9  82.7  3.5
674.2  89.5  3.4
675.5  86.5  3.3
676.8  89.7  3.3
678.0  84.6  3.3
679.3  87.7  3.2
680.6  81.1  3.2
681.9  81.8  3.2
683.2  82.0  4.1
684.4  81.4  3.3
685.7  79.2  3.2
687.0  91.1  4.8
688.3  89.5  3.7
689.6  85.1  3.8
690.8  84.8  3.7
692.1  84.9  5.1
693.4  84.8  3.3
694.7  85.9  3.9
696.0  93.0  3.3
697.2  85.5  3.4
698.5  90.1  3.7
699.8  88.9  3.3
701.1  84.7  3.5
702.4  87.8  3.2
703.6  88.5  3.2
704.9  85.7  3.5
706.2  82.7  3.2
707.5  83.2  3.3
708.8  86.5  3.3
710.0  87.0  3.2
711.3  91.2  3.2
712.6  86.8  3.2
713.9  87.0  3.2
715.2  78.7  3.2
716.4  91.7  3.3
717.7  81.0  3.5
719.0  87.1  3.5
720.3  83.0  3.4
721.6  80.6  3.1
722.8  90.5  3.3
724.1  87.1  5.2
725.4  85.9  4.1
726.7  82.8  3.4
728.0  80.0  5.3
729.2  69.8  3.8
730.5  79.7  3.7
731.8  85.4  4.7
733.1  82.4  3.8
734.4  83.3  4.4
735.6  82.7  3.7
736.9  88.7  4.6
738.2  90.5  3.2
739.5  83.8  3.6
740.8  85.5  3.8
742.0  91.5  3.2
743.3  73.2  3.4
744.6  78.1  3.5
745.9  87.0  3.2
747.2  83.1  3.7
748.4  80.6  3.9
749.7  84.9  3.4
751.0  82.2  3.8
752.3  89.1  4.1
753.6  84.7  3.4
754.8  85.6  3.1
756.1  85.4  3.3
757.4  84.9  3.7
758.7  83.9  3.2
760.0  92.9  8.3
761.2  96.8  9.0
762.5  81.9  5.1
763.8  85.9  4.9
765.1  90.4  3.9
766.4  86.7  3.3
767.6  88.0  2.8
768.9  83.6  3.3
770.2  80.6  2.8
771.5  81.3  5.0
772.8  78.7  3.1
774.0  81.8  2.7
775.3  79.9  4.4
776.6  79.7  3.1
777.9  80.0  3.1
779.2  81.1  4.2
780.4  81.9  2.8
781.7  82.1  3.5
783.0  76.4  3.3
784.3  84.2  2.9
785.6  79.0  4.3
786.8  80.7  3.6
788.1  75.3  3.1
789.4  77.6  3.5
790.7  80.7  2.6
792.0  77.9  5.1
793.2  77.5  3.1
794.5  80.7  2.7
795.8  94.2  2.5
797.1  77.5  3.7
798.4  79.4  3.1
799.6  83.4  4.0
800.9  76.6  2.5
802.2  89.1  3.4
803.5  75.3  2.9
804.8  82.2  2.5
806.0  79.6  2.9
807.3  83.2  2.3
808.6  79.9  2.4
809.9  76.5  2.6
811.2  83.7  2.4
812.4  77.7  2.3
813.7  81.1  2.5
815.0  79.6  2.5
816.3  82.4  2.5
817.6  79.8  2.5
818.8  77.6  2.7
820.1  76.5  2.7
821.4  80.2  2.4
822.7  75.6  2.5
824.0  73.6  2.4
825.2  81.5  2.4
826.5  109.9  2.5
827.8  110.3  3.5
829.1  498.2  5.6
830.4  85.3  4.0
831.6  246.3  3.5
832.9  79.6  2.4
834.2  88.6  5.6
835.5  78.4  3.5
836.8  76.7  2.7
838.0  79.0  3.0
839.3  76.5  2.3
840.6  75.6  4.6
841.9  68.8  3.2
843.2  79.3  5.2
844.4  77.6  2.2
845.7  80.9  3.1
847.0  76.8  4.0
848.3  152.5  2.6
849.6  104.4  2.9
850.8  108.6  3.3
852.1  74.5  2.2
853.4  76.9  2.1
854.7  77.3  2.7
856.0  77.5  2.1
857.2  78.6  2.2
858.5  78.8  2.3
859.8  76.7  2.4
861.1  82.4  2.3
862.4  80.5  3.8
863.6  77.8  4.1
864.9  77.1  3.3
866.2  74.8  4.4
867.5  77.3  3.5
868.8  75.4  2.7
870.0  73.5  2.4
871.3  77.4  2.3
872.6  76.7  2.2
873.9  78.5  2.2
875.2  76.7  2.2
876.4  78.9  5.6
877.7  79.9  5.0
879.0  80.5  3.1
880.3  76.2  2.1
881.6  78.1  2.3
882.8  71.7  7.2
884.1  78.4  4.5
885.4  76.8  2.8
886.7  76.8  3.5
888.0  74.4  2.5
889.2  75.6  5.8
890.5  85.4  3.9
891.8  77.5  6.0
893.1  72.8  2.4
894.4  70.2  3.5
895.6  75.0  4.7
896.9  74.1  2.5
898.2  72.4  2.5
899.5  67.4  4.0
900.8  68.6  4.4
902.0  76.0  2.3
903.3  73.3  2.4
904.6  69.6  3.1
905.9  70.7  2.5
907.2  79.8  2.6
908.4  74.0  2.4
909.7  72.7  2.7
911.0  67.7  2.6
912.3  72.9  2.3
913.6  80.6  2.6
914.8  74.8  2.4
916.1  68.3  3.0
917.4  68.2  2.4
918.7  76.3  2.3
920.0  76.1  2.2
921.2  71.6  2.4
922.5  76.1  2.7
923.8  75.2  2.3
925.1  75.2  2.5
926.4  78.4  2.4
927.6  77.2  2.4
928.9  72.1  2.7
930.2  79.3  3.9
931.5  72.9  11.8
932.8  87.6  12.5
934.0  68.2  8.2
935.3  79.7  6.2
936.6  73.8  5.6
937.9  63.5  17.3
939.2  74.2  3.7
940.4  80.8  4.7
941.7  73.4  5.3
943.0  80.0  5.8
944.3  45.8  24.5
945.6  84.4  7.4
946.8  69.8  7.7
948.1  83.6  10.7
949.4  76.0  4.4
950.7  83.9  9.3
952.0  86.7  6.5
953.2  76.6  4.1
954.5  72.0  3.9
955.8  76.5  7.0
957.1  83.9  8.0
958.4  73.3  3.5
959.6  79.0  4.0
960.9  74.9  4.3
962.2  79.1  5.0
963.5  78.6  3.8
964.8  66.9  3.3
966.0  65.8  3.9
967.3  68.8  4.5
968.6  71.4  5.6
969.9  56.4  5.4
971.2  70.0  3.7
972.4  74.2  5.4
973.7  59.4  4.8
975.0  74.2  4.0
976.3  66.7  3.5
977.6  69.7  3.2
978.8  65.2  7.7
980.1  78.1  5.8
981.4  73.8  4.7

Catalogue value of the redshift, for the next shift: 0.263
